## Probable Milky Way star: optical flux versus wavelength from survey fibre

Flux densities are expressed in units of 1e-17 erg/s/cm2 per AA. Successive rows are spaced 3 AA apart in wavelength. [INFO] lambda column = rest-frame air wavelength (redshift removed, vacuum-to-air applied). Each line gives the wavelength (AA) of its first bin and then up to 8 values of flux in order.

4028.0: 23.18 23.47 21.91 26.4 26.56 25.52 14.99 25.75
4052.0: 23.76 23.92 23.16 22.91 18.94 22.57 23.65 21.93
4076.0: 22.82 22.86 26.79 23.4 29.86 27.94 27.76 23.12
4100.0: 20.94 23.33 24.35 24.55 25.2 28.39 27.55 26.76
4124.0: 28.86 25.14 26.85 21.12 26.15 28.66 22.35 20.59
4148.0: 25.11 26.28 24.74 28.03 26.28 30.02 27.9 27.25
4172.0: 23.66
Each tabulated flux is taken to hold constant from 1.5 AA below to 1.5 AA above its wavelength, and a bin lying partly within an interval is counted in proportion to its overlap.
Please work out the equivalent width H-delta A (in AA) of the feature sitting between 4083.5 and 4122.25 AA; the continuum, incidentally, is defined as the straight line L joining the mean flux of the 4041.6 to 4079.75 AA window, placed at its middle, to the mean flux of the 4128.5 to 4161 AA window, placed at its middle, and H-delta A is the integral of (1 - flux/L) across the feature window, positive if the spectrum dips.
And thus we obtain -3.0 AA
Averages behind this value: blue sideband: 22.5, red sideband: 25.1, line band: 25.6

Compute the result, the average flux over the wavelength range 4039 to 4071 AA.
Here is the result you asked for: 22.8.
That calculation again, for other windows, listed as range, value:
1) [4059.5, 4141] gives 24.9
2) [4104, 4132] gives 26.3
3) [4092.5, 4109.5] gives 24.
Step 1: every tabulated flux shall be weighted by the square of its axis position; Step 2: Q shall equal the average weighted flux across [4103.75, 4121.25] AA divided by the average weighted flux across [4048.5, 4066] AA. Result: 1.2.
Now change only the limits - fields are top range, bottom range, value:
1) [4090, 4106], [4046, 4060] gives 1.08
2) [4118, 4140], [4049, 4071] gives 1.19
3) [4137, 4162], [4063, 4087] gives 1.14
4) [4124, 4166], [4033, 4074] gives 1.17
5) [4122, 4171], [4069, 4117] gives 1.07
